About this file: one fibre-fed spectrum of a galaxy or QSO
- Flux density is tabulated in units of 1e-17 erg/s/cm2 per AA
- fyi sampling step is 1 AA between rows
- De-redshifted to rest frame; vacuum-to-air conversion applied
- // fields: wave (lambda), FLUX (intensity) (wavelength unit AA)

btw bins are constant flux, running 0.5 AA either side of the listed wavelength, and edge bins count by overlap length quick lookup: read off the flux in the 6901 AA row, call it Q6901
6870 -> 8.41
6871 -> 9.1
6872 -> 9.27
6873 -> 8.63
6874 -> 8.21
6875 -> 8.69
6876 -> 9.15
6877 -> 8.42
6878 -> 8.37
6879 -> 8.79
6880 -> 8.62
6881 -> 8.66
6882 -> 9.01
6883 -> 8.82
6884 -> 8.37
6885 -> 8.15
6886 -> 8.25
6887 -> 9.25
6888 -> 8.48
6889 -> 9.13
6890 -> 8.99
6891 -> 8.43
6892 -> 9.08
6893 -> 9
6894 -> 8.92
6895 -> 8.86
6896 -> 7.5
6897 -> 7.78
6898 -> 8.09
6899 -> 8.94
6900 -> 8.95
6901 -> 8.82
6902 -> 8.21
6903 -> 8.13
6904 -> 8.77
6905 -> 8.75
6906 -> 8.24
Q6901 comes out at 8.82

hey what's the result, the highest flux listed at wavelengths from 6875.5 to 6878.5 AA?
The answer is 9.15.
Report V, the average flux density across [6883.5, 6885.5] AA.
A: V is 8.26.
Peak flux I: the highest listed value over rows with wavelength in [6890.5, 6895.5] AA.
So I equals 9.08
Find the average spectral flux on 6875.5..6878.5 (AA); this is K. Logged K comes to 8.65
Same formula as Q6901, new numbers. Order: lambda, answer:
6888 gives 8.48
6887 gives 9.25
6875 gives 8.69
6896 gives 7.5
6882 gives 9.01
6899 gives 8.94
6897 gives 7.78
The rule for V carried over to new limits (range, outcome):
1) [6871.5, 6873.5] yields 8.95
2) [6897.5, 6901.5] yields 8.7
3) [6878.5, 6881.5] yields 8.69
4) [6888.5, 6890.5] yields 9.06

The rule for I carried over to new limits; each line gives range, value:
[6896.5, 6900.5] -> 8.95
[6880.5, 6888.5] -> 9.25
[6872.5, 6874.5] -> 8.63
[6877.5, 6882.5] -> 9.01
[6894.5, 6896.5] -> 8.86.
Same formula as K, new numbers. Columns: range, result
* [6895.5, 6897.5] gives 7.64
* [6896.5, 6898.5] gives 7.94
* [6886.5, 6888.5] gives 8.87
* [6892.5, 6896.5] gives 8.57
